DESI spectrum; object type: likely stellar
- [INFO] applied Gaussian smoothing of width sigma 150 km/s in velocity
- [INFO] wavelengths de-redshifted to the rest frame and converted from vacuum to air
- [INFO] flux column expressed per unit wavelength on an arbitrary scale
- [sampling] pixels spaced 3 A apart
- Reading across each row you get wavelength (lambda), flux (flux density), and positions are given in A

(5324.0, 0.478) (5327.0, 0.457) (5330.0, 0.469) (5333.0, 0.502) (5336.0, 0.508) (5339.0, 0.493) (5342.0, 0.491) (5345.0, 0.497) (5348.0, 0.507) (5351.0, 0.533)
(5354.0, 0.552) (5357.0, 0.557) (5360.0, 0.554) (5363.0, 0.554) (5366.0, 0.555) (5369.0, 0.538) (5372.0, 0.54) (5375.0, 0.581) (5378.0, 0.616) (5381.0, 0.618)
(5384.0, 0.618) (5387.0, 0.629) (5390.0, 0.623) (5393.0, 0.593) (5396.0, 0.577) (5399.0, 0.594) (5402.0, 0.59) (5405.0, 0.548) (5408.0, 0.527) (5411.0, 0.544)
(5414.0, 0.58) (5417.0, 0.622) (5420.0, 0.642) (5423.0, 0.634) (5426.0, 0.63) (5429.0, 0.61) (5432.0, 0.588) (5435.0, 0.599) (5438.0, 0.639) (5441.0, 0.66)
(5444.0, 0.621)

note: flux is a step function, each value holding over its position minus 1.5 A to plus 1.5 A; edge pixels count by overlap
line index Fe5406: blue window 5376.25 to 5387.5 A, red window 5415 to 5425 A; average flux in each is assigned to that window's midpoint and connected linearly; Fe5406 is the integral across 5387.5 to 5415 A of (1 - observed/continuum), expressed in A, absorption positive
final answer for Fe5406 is 2.1 A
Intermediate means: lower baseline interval 0.619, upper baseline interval 0.63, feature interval 0.577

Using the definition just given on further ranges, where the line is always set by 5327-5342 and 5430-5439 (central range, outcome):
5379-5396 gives -1.89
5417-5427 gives -0.70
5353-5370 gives -1.02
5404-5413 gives 0.55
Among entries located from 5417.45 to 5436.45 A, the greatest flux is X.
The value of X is 0.642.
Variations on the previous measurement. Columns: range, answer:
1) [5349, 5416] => 0.629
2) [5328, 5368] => 0.557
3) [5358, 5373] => 0.555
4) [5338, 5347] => 0.497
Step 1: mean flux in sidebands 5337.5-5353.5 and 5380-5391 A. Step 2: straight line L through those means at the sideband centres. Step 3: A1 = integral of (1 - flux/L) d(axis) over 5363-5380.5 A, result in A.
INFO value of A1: 0.4 A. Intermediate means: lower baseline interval 0.507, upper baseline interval 0.622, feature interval 0.568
